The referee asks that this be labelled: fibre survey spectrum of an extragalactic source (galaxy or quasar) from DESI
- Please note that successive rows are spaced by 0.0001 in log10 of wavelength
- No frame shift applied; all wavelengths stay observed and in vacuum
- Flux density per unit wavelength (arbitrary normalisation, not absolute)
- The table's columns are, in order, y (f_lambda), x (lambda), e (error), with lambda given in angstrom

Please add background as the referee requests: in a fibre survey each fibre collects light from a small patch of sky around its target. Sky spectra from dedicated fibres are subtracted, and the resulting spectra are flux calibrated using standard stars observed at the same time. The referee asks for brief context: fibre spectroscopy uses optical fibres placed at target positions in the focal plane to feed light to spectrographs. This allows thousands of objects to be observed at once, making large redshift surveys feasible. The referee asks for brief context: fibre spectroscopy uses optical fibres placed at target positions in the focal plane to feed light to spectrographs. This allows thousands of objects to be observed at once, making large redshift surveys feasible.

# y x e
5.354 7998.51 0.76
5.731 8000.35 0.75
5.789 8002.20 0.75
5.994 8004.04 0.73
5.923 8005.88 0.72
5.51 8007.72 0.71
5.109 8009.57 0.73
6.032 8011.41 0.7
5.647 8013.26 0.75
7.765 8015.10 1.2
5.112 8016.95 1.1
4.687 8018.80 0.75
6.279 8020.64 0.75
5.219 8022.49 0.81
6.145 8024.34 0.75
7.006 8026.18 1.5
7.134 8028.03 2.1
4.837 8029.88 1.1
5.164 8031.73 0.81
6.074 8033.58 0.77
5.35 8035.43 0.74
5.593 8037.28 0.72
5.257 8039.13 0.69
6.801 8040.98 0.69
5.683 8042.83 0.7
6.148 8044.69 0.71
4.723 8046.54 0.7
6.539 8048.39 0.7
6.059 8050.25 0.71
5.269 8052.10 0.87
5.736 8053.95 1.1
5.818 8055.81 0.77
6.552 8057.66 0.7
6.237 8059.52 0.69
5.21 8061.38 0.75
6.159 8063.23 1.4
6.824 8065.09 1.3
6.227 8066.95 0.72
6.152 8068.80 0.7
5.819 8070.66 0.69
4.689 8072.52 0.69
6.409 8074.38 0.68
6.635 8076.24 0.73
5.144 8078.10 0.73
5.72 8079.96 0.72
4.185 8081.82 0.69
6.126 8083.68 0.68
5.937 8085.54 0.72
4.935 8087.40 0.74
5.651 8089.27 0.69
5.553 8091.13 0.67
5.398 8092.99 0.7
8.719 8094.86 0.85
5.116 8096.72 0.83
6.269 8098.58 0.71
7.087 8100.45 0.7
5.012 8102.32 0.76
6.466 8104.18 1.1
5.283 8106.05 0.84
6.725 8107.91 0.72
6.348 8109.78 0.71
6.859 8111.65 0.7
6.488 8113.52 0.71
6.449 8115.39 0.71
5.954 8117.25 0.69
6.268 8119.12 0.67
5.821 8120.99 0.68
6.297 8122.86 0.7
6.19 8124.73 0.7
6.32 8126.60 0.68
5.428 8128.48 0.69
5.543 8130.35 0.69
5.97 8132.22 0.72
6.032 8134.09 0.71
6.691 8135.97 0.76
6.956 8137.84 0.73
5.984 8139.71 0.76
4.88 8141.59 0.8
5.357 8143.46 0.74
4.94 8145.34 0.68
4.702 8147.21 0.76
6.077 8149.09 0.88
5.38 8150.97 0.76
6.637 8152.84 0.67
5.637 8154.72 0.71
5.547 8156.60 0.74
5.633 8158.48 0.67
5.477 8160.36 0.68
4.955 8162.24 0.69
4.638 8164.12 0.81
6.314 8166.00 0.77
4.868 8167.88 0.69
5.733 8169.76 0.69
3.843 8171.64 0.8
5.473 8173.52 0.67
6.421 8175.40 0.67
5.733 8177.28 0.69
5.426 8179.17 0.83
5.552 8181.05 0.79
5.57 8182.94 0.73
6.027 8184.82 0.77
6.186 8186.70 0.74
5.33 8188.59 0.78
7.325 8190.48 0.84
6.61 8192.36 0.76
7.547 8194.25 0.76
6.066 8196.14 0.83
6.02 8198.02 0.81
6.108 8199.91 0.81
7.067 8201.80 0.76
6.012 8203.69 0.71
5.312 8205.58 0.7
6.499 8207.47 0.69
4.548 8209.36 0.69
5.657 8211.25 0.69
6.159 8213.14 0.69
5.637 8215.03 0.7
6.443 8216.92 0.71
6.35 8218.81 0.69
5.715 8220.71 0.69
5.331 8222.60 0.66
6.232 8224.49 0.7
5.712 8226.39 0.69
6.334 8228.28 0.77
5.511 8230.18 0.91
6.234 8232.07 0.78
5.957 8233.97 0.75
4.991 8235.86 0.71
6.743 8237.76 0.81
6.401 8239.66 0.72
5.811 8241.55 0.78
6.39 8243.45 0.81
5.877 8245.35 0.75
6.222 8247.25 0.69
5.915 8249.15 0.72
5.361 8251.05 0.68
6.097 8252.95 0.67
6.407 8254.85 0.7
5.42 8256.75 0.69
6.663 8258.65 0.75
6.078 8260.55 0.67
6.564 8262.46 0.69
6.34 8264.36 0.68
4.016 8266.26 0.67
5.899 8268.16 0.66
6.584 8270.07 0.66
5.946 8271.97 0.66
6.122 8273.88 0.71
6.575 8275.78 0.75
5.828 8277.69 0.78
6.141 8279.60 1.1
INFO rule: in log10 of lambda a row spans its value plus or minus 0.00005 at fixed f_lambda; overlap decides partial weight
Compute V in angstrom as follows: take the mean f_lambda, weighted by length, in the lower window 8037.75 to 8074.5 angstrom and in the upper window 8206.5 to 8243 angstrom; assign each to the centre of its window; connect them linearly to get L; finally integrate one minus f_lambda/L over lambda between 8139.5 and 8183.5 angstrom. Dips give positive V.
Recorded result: 3.5 angstrom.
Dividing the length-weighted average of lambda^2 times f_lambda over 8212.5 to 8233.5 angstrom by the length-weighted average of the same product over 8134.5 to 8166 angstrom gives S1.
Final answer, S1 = 1.08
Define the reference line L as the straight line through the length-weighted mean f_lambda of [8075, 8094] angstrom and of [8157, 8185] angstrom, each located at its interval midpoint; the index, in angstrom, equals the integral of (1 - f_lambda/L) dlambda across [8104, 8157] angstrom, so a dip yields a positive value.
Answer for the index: -4.6 angstrom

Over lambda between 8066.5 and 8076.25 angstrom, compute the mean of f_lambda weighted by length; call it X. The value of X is 5.92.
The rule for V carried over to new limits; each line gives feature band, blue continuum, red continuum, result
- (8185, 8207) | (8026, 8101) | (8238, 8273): -1.3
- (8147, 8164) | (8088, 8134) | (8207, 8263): 1.4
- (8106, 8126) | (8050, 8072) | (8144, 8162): -2.0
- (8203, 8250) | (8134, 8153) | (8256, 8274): -0.2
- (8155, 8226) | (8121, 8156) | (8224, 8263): 1.4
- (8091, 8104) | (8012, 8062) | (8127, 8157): -1.0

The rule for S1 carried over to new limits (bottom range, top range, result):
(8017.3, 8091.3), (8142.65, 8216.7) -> 1.03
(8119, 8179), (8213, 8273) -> 1.08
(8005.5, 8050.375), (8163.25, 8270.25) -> 1.06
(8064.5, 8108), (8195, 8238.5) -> 1.04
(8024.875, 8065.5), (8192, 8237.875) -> 1.06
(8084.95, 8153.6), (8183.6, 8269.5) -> 1.03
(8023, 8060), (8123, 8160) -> 1.01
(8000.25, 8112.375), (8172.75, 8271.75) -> 1.06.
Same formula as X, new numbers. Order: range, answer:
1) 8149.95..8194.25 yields 5.71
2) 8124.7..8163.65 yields 5.7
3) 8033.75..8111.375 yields 5.9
